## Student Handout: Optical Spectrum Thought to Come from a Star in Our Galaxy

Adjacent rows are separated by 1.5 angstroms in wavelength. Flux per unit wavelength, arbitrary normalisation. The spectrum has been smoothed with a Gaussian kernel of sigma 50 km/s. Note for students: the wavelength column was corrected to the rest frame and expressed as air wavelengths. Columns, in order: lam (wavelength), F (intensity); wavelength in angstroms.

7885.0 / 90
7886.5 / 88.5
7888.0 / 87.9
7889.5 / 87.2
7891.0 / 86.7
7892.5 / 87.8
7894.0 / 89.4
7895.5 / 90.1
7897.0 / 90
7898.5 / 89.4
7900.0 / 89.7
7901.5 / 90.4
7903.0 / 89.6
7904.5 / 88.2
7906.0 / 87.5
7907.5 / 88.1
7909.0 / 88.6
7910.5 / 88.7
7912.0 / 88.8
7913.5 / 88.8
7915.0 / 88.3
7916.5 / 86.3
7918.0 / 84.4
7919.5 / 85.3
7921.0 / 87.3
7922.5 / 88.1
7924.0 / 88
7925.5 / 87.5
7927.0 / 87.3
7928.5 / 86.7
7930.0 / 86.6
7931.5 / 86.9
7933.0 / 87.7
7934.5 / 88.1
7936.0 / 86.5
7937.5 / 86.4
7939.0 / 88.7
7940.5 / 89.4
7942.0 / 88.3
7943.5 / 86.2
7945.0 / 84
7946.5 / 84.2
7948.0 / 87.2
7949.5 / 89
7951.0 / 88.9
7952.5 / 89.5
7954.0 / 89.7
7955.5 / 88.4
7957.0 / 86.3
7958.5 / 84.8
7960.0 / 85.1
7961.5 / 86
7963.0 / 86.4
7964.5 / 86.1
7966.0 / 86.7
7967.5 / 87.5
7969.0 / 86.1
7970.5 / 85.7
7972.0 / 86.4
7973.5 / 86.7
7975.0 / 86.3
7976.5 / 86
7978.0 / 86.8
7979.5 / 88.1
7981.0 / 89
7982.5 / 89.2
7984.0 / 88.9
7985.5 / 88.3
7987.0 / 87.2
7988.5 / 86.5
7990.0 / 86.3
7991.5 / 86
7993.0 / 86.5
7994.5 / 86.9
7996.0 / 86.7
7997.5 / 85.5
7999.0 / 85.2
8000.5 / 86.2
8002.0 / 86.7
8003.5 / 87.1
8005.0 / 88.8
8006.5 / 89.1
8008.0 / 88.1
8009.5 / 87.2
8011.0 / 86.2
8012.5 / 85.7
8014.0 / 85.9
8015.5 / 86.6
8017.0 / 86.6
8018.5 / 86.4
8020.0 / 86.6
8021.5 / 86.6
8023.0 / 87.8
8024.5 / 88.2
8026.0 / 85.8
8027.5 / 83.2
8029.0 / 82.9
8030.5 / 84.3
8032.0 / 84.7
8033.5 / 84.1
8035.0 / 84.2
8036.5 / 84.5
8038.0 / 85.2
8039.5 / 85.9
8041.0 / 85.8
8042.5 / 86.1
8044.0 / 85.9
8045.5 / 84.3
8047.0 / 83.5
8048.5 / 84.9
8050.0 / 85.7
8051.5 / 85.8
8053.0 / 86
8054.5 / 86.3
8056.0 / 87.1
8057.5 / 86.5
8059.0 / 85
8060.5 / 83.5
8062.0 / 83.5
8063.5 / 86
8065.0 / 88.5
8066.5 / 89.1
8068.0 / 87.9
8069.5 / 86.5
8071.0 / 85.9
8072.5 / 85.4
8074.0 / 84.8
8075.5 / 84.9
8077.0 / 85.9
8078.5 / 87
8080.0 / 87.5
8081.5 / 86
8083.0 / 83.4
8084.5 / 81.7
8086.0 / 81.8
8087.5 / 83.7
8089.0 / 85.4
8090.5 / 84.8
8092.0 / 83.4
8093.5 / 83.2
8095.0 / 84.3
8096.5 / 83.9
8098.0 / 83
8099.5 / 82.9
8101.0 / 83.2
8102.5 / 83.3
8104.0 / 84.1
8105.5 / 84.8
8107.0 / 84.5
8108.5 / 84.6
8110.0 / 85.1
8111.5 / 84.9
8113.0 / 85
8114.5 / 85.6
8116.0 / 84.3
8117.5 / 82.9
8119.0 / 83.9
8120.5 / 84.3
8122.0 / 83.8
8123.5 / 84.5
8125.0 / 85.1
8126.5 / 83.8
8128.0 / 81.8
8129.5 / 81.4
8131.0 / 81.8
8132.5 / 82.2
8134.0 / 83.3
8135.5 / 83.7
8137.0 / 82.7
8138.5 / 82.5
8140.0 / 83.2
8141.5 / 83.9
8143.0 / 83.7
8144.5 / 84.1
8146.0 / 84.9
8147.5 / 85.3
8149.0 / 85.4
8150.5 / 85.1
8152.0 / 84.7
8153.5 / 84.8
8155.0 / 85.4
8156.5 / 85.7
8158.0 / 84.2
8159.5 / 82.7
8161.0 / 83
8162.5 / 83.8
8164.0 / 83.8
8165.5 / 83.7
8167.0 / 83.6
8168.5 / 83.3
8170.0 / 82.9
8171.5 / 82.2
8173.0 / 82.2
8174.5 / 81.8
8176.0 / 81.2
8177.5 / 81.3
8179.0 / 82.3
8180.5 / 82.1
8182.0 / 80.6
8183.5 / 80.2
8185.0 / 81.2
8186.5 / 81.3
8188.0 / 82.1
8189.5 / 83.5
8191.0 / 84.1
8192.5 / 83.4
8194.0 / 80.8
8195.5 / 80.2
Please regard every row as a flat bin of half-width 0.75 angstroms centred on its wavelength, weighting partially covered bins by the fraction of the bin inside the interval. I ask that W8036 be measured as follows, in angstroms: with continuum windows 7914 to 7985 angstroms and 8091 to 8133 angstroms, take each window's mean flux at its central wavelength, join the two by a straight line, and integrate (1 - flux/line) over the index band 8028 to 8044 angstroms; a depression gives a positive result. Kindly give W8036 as 0.1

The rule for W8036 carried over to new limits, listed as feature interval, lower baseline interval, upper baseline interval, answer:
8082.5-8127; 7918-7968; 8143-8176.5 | 0.4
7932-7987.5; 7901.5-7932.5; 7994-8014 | 0.0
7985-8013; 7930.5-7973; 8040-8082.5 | -0.1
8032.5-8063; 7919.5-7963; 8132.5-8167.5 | 0.1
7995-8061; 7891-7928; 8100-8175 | 0.0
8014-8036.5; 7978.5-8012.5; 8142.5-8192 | 0.3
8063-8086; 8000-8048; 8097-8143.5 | -0.3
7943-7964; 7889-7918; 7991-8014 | 0.2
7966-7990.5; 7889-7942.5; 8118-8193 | -0.1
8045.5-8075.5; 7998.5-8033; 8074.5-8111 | -0.2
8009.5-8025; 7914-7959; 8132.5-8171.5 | -0.1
